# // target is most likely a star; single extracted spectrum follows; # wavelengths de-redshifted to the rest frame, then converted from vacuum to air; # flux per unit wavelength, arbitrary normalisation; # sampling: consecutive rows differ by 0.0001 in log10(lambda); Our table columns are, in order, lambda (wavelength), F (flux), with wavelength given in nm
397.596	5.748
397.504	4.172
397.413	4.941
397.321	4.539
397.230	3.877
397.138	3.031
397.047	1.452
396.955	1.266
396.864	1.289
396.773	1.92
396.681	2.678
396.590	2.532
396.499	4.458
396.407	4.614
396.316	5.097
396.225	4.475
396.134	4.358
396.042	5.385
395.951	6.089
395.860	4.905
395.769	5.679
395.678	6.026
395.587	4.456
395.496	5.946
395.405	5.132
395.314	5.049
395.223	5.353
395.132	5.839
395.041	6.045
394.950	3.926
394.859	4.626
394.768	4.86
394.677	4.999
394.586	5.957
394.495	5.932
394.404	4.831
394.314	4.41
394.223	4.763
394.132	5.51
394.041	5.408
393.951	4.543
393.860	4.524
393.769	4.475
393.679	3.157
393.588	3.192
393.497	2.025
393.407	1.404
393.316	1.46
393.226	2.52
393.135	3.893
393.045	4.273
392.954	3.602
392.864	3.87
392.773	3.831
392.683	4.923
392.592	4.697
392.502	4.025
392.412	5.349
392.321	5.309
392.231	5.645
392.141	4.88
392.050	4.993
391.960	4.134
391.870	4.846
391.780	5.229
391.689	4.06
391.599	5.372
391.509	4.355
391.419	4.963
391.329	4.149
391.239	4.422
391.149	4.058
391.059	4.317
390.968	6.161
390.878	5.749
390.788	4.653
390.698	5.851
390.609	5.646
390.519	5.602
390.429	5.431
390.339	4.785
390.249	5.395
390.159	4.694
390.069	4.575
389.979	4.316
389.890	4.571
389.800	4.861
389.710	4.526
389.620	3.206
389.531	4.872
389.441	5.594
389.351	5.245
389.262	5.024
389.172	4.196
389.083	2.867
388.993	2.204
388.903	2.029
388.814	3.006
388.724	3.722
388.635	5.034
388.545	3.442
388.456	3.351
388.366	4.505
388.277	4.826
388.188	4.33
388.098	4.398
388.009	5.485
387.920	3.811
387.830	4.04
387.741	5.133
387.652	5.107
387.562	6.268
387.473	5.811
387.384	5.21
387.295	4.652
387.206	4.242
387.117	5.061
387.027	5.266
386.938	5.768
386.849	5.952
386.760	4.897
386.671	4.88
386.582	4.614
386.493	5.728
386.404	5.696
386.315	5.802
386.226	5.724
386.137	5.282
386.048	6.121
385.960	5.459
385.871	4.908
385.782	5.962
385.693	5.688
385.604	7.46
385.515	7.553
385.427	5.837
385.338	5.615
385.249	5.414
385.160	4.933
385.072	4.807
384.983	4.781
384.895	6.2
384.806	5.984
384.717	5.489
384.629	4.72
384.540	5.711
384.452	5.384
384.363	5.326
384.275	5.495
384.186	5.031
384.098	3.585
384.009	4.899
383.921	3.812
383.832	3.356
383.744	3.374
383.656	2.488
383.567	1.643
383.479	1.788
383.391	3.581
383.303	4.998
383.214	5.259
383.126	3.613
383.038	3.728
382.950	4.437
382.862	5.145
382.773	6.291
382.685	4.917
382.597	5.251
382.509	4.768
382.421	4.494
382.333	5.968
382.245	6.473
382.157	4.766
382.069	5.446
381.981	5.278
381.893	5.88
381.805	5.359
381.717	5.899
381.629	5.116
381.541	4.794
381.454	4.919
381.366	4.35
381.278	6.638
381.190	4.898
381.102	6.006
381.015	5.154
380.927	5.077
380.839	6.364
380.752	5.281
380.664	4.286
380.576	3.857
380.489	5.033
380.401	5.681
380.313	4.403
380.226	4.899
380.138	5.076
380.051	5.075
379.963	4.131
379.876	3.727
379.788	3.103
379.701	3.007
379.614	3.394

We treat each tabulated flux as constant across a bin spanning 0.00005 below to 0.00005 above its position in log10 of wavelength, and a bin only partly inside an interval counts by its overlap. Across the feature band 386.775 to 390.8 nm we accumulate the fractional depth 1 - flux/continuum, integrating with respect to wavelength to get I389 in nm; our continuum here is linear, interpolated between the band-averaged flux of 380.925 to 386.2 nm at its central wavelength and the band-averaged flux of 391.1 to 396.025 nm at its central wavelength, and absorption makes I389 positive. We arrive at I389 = 0.15 nm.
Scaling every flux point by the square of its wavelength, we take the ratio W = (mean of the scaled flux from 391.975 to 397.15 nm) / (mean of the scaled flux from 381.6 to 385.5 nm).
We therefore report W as 0.9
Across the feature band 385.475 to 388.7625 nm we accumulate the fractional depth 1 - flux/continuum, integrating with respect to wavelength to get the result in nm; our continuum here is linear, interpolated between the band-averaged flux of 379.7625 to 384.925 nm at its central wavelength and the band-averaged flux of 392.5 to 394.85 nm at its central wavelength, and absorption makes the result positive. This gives -0.462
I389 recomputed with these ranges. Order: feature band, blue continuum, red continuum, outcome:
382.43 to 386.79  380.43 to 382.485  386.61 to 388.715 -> 0.06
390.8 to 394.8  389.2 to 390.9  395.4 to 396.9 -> 0.24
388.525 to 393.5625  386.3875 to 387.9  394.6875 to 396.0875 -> 0.83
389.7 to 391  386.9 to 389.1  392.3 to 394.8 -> -0.25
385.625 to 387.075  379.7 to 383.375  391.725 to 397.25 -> -0.24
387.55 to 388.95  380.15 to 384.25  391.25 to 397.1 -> 0.10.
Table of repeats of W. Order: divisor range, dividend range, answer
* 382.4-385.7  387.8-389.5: 0.87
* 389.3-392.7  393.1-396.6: 0.96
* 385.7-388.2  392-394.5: 0.82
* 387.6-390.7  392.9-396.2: 1.06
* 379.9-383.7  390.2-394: 0.96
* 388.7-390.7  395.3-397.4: 0.96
